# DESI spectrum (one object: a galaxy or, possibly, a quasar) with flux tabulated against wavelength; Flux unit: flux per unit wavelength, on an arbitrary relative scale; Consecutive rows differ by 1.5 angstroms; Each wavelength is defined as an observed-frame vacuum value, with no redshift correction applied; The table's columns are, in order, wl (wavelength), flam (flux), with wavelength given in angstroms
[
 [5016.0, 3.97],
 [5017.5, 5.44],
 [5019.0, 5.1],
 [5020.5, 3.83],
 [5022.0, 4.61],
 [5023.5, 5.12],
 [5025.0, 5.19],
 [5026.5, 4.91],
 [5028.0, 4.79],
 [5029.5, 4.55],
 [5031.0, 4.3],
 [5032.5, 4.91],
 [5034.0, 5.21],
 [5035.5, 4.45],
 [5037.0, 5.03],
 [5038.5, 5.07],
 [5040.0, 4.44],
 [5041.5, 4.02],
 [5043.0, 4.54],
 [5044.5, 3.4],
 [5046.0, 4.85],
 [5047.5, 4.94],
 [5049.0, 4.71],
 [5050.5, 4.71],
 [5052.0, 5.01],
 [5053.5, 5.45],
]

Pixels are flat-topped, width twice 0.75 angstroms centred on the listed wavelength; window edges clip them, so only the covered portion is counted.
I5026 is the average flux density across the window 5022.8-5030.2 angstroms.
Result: 4.91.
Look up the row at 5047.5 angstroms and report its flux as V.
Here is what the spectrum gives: 4.94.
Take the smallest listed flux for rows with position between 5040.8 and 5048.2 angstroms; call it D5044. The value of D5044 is 3.4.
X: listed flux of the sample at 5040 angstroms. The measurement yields 4.44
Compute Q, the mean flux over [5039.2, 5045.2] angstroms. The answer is 4.11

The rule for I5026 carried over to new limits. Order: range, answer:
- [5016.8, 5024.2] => 4.81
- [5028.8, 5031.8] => 4.43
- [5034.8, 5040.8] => 4.74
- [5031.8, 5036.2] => 4.86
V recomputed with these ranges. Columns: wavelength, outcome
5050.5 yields 4.71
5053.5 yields 5.45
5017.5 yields 5.44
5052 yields 5.01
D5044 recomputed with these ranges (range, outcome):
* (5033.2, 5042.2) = 4.02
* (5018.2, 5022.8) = 3.83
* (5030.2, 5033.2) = 4.3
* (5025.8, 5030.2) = 4.55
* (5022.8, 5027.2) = 4.91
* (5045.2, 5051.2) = 4.71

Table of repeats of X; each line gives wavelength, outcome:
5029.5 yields 4.55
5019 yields 5.1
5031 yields 4.3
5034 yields 5.21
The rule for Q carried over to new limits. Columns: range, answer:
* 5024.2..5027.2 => 5.05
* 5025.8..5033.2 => 4.69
